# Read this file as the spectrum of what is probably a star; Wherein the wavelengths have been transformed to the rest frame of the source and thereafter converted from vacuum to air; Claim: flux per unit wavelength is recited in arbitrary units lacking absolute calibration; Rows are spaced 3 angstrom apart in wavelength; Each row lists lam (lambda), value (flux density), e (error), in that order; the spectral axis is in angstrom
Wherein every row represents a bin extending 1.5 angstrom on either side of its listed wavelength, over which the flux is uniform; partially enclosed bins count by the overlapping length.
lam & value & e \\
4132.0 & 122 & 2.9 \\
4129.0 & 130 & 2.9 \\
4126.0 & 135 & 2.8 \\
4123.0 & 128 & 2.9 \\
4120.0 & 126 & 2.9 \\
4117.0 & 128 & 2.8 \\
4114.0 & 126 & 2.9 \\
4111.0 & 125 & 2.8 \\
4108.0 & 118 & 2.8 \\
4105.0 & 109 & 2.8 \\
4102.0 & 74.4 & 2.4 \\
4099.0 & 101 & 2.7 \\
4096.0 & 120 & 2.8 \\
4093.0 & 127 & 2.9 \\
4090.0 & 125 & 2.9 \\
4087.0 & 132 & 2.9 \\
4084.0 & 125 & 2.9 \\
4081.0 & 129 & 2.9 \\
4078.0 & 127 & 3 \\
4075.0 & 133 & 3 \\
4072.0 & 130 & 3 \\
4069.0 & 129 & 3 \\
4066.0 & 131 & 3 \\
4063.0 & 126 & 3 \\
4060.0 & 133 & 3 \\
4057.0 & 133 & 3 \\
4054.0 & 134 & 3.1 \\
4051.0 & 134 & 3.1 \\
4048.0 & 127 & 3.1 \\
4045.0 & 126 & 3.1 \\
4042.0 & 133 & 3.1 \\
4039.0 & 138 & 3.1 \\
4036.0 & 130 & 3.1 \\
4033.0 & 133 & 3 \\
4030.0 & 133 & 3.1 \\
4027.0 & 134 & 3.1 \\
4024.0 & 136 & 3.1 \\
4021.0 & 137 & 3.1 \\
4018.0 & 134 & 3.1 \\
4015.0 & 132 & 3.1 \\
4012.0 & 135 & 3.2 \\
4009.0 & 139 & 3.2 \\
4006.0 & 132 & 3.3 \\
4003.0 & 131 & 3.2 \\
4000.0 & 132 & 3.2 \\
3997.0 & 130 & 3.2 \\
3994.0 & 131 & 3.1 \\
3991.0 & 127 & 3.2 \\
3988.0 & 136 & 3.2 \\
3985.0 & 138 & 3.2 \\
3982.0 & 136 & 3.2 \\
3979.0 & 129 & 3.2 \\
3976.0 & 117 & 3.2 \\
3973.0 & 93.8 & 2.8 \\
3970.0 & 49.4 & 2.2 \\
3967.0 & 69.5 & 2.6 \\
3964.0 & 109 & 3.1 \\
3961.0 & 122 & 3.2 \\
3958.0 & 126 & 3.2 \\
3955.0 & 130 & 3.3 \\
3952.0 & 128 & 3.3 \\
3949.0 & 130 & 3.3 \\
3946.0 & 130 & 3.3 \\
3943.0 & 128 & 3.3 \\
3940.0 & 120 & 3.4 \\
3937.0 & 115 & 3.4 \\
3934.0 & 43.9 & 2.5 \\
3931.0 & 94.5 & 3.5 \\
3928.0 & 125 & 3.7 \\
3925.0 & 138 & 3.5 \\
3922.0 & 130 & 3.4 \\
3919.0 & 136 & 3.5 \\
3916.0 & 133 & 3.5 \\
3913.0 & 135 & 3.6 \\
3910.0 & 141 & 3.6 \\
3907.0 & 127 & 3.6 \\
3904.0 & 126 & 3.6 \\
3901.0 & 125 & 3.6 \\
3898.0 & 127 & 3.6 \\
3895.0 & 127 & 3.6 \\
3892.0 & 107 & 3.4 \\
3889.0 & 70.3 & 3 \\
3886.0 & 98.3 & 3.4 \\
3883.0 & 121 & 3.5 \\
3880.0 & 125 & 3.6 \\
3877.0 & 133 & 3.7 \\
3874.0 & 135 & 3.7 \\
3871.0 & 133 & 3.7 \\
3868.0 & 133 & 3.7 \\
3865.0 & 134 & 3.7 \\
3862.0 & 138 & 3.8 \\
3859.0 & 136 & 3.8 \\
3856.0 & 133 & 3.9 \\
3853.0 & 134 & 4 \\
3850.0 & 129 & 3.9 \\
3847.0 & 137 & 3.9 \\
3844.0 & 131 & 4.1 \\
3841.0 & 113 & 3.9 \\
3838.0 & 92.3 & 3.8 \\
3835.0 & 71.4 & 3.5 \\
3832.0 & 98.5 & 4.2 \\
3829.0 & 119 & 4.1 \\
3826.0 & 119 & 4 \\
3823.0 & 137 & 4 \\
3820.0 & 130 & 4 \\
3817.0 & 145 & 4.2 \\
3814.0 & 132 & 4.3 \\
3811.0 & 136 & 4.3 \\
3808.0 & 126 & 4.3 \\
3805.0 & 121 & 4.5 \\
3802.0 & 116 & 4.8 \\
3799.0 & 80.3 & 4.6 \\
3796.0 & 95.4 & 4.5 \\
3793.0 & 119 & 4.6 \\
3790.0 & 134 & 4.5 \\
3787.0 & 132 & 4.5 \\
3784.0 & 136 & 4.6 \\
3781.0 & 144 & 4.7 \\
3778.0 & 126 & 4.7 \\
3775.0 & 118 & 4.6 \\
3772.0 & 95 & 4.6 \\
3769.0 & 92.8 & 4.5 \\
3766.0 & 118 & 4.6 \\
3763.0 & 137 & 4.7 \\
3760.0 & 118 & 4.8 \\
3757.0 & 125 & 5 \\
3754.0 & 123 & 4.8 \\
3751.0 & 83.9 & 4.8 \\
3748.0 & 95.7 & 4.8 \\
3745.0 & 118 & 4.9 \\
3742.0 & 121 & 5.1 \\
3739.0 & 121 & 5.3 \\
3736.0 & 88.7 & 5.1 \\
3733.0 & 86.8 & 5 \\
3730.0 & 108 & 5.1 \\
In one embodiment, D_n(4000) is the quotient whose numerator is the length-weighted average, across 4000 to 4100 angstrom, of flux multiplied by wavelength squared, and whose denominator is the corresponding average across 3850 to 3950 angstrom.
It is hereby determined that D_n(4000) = 1.14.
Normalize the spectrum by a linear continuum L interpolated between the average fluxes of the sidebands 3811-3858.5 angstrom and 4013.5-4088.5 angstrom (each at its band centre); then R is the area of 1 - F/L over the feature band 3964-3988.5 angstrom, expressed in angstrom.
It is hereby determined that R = 4.0 angstrom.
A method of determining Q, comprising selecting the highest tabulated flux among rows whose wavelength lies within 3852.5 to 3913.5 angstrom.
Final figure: 141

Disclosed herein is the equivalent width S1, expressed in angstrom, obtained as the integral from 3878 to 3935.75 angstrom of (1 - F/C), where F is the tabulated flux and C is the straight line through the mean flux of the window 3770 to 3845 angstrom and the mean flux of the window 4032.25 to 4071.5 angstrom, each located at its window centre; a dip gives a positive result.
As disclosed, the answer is 2.9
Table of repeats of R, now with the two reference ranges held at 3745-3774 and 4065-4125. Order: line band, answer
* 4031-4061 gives -2.89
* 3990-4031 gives -4.78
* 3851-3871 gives -3.59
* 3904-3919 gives -2.29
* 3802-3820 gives -2.93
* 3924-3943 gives 1.56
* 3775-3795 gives -3.34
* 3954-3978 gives 3.18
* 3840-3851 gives -1.42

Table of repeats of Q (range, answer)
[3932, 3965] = 130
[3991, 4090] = 139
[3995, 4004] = 132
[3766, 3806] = 144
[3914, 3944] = 138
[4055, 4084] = 133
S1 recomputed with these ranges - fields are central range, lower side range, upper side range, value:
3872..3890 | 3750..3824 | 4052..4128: 1.0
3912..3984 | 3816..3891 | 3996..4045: 7.2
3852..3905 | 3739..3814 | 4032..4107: -1.7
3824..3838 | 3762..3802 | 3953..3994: 1.7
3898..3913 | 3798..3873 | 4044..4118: -0.8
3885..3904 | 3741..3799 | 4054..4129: 1.4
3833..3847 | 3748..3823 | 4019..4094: 1.9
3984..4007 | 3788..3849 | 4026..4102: -1.3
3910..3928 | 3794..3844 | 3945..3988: -2.9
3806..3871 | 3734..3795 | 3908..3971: -4.7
